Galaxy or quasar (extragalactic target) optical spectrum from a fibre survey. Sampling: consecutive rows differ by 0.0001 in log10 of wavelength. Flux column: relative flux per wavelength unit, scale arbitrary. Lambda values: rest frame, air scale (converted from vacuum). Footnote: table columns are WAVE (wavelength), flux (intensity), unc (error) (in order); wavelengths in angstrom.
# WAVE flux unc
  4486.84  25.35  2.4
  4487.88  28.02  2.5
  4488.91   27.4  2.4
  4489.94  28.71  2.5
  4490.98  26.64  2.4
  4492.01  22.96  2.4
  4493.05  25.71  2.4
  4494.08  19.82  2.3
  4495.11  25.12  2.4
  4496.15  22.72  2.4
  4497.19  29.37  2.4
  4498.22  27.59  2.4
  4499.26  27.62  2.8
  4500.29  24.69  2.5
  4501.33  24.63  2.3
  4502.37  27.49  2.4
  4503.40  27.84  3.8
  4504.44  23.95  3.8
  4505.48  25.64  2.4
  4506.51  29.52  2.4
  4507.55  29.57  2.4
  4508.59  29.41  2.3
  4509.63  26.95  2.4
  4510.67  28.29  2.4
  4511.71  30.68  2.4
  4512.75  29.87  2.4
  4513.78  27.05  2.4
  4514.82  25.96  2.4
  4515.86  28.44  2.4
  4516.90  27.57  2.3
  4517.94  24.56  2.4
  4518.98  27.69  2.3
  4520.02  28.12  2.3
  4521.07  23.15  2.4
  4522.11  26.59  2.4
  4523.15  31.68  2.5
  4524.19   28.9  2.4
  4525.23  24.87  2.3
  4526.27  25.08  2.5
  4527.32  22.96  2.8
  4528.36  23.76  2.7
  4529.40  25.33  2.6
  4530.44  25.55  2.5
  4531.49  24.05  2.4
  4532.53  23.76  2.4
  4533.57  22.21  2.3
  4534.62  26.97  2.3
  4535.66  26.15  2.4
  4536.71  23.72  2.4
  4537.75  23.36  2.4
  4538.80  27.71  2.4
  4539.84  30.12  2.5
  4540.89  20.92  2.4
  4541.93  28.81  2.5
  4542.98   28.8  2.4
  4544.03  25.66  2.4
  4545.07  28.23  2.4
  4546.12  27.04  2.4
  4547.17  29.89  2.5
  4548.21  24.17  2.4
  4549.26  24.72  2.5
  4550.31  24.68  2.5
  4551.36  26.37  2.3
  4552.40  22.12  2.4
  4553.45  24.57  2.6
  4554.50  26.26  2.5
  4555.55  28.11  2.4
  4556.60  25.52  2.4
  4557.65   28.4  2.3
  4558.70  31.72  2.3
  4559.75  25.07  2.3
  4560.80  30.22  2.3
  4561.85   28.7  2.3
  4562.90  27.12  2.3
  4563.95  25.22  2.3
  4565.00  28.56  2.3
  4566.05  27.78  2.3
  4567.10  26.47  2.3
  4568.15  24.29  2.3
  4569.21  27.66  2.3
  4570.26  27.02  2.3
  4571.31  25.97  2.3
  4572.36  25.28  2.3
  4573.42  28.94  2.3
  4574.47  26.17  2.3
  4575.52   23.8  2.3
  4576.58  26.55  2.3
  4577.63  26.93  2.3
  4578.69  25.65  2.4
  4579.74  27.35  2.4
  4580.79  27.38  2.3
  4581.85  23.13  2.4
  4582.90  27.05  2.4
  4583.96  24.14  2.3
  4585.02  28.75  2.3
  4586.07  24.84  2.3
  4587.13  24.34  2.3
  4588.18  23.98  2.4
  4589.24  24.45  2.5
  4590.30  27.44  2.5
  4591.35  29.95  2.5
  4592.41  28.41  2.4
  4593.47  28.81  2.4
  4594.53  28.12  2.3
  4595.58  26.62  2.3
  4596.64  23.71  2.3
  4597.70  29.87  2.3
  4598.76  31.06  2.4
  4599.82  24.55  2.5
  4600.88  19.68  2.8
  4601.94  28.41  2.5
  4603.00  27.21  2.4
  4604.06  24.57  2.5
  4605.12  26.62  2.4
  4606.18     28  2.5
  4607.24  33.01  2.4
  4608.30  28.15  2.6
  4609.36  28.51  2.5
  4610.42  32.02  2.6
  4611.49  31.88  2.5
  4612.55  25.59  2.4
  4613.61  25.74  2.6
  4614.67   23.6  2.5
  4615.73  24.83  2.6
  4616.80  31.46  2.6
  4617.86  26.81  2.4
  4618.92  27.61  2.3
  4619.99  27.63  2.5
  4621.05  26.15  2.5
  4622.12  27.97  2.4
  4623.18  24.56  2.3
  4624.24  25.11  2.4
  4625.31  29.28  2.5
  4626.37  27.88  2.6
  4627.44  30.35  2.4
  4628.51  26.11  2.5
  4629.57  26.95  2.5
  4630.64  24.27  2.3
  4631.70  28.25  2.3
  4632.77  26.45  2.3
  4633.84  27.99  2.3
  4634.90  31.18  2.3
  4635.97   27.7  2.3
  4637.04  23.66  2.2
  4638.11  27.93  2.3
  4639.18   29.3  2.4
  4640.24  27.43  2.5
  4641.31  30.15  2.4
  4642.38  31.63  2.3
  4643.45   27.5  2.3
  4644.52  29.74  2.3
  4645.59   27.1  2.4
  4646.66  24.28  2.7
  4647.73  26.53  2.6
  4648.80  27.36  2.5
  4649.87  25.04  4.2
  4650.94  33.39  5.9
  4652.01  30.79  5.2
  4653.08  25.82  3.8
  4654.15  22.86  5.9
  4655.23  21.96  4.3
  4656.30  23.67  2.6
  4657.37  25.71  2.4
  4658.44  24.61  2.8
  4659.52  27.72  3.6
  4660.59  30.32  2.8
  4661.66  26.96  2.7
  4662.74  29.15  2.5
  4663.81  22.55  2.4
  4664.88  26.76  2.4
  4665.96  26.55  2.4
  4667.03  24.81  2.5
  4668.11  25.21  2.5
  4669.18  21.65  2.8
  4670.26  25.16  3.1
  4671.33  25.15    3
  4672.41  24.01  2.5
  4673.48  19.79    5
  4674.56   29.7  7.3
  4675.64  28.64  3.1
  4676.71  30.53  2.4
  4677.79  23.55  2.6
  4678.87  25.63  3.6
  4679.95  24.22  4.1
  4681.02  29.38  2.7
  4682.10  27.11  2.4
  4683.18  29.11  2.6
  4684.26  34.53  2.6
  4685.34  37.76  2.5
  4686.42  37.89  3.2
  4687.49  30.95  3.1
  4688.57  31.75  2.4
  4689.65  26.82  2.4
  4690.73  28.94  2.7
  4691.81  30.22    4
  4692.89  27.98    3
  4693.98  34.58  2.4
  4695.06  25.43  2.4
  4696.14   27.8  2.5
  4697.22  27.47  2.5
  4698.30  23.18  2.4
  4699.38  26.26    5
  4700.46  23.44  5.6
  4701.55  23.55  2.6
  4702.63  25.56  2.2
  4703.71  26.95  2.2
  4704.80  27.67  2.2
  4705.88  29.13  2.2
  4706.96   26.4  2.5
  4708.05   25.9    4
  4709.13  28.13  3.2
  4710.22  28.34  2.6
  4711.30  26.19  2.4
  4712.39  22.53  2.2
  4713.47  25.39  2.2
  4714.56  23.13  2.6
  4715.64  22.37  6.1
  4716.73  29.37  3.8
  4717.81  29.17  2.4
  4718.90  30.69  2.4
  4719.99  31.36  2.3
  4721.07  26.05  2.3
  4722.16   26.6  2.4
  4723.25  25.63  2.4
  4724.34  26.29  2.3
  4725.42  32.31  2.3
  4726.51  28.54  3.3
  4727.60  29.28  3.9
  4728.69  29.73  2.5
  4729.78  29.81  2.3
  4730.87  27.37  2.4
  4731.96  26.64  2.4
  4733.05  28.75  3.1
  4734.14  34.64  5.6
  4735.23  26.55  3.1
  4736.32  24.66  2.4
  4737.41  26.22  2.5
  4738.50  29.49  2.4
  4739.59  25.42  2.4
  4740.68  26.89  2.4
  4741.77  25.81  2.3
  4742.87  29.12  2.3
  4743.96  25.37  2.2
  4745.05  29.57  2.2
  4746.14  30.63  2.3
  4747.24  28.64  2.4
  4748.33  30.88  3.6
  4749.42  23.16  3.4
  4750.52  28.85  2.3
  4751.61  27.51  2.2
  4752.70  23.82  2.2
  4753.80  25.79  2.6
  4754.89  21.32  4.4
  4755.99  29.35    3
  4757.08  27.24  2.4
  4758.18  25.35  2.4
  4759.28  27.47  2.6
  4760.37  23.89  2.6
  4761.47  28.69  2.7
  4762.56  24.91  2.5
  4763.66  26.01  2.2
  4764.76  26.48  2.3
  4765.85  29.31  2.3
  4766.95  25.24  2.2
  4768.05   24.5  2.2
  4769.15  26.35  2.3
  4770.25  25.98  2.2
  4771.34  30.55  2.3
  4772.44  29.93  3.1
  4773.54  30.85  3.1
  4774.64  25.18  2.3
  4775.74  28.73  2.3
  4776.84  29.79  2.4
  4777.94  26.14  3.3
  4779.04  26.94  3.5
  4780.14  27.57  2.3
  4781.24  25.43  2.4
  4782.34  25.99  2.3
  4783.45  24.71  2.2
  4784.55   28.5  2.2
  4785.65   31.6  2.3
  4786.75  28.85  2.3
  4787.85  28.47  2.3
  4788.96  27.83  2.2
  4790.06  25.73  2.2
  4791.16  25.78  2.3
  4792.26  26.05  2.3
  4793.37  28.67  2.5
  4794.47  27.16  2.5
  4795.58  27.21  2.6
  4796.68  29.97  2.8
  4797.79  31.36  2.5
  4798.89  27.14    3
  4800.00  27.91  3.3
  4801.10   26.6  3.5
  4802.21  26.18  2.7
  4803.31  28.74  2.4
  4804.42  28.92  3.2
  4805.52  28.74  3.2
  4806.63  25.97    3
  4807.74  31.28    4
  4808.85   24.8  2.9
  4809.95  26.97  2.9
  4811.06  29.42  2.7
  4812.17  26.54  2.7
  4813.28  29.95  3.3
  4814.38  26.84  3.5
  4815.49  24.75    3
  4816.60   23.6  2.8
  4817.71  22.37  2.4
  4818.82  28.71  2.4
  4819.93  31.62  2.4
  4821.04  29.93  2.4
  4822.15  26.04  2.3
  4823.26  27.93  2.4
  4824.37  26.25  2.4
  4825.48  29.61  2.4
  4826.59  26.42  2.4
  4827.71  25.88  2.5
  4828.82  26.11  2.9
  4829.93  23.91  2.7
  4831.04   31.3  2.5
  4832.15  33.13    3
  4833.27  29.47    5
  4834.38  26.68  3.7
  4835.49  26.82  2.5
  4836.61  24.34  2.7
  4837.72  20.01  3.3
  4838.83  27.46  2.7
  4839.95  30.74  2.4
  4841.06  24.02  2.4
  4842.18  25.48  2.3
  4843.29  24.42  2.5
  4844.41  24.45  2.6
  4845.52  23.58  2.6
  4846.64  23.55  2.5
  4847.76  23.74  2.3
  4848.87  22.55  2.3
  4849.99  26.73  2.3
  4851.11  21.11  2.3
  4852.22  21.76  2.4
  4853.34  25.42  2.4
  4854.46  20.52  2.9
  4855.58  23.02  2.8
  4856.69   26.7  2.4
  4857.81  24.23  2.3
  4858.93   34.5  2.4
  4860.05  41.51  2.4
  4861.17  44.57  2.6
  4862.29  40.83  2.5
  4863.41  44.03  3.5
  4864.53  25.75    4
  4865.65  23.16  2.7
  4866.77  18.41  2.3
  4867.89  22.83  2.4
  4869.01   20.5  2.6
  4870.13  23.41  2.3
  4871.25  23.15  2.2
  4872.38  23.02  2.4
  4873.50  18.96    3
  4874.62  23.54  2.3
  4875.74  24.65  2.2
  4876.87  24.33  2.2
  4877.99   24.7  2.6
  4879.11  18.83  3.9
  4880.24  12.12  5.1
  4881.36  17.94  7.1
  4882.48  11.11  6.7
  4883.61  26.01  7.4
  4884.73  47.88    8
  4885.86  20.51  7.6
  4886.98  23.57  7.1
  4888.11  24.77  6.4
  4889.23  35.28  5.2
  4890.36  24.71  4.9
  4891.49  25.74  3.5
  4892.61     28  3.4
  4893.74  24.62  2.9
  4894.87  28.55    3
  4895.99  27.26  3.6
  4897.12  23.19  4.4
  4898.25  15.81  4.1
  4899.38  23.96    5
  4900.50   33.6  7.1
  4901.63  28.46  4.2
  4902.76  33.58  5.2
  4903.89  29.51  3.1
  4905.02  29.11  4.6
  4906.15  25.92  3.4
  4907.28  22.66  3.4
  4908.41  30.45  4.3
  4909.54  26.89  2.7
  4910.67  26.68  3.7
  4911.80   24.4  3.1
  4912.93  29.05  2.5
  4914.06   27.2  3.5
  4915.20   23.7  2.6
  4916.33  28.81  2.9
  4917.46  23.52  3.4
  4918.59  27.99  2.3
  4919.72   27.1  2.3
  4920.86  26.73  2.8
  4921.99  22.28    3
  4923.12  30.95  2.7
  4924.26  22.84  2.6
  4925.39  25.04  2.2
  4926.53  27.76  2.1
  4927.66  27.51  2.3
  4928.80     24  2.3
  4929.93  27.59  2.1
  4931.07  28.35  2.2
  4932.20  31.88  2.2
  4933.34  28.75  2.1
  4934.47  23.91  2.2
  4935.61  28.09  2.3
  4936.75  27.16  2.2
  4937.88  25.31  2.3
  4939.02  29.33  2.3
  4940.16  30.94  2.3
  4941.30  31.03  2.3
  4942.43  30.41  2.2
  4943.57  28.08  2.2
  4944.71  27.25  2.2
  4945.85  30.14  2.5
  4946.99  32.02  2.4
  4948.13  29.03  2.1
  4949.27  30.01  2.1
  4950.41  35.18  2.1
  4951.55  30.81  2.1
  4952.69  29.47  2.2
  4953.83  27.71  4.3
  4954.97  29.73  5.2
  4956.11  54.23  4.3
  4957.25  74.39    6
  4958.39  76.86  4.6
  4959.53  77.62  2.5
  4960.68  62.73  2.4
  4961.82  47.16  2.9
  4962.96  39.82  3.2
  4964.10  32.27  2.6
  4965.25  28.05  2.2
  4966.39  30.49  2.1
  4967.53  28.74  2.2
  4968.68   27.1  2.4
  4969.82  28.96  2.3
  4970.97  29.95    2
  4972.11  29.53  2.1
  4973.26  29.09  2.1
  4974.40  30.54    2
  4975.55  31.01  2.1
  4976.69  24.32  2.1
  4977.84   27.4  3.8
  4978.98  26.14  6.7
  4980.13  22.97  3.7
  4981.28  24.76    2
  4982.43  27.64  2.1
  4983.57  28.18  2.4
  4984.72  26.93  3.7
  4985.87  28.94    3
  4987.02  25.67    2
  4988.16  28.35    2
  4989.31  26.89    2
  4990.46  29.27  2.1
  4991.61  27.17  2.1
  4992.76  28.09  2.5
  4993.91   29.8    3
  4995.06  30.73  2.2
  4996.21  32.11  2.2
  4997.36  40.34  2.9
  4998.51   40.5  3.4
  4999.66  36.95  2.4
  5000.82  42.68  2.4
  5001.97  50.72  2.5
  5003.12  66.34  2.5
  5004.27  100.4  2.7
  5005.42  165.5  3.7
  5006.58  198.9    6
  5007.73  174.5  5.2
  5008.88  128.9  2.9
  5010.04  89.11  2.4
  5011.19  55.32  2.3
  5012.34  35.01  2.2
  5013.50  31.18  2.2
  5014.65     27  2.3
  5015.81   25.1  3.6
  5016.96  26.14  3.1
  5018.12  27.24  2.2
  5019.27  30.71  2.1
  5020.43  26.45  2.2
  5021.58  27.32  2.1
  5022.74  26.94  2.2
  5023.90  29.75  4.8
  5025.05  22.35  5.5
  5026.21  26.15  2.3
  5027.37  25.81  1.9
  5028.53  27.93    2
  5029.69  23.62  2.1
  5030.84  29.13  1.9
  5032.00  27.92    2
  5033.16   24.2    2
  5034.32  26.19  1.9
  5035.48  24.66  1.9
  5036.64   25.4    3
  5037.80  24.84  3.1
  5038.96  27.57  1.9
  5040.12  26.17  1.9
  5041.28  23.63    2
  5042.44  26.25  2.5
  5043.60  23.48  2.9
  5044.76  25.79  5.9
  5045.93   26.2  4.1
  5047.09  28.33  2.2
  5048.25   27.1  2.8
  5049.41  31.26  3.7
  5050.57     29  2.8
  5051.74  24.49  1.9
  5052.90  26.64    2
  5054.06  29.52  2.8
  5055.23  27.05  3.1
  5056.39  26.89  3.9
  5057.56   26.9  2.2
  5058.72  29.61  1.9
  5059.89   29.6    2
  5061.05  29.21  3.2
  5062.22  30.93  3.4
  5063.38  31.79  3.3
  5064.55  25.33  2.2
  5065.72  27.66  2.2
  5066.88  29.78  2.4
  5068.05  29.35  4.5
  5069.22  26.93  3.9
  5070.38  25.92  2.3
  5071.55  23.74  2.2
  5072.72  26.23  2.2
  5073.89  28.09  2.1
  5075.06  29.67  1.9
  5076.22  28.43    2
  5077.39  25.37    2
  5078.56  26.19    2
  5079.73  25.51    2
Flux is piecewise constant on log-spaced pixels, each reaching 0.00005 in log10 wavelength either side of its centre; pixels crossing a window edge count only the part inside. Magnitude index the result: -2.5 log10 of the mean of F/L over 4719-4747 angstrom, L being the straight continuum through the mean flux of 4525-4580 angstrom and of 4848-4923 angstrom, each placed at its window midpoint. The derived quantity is -0.08 mag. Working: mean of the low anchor 26.2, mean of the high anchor 26.1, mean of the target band 28.2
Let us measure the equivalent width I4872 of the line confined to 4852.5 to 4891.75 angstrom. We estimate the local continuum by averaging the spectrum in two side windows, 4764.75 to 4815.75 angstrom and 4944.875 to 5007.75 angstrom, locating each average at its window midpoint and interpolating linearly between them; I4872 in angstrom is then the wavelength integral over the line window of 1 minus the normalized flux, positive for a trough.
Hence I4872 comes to 9.6 angstrom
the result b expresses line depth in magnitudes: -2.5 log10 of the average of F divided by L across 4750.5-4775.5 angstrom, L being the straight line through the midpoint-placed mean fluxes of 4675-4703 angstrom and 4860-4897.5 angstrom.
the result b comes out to 0.033 mag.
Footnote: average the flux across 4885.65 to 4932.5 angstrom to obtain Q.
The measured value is 26.7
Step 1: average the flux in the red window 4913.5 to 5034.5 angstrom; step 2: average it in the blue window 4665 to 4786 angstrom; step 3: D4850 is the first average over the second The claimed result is 1.4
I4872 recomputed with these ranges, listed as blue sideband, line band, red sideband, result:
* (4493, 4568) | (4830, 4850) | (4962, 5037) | 5.6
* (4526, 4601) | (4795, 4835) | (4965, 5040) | 7.7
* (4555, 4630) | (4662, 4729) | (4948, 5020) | 9.4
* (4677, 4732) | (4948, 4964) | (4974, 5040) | -2.6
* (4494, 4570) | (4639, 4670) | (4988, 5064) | 3.3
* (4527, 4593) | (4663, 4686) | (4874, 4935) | -0.6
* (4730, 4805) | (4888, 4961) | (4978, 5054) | 9.5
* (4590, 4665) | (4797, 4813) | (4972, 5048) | 2.5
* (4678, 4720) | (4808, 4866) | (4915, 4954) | 1.2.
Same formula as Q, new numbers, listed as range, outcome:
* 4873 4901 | 24.4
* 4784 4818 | 27.6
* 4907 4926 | 26.3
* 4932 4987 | 33.5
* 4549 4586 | 26.5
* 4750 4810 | 27.3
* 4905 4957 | 28.7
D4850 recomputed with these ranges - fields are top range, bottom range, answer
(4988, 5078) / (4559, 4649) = 1.41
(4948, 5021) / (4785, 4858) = 1.70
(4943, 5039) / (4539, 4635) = 1.52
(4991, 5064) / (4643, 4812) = 1.49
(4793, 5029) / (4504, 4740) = 1.20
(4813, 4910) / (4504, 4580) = 0.99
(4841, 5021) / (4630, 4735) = 1.24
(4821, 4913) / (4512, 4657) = 0.98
